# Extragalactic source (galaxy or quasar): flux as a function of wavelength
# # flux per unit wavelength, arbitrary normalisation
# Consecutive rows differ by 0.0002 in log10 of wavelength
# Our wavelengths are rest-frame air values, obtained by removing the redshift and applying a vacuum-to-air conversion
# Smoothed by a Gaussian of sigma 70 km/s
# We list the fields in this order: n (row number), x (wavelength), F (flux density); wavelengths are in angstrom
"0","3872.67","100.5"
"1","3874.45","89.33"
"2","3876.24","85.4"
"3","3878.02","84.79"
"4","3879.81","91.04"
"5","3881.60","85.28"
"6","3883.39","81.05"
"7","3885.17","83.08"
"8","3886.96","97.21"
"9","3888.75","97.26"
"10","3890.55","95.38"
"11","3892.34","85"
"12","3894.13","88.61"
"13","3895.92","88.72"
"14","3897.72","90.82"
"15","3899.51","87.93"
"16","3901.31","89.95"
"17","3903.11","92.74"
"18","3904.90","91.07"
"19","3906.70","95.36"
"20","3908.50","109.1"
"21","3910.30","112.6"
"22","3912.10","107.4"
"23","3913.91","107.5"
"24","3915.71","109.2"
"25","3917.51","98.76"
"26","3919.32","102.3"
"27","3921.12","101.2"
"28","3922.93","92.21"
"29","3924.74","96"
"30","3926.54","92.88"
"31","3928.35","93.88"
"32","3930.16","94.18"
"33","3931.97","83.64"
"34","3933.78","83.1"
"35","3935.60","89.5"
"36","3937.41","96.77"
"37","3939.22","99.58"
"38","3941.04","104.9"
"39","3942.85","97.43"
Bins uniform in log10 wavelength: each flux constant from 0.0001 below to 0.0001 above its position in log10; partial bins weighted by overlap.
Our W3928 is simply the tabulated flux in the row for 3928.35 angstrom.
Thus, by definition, 93.88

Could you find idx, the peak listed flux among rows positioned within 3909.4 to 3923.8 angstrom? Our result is 112.6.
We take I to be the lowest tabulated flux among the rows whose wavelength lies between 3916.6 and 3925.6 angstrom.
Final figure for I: 92.21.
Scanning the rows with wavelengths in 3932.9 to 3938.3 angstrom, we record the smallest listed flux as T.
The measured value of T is 83.1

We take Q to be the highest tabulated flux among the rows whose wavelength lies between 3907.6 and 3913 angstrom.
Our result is 112.6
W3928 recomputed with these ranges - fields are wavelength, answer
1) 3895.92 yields 88.72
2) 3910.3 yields 112.6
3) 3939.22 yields 99.58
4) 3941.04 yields 104.9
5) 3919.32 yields 102.3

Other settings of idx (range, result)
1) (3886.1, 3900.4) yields 97.26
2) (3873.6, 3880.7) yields 91.04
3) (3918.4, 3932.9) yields 102.3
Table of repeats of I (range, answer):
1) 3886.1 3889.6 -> 97.21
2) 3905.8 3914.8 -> 95.36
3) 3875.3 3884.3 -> 81.05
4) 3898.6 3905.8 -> 87.93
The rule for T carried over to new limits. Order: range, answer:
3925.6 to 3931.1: 92.88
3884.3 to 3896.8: 83.08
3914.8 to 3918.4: 98.76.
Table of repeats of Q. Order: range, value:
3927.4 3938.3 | 96.77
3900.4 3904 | 92.74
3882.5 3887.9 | 97.21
